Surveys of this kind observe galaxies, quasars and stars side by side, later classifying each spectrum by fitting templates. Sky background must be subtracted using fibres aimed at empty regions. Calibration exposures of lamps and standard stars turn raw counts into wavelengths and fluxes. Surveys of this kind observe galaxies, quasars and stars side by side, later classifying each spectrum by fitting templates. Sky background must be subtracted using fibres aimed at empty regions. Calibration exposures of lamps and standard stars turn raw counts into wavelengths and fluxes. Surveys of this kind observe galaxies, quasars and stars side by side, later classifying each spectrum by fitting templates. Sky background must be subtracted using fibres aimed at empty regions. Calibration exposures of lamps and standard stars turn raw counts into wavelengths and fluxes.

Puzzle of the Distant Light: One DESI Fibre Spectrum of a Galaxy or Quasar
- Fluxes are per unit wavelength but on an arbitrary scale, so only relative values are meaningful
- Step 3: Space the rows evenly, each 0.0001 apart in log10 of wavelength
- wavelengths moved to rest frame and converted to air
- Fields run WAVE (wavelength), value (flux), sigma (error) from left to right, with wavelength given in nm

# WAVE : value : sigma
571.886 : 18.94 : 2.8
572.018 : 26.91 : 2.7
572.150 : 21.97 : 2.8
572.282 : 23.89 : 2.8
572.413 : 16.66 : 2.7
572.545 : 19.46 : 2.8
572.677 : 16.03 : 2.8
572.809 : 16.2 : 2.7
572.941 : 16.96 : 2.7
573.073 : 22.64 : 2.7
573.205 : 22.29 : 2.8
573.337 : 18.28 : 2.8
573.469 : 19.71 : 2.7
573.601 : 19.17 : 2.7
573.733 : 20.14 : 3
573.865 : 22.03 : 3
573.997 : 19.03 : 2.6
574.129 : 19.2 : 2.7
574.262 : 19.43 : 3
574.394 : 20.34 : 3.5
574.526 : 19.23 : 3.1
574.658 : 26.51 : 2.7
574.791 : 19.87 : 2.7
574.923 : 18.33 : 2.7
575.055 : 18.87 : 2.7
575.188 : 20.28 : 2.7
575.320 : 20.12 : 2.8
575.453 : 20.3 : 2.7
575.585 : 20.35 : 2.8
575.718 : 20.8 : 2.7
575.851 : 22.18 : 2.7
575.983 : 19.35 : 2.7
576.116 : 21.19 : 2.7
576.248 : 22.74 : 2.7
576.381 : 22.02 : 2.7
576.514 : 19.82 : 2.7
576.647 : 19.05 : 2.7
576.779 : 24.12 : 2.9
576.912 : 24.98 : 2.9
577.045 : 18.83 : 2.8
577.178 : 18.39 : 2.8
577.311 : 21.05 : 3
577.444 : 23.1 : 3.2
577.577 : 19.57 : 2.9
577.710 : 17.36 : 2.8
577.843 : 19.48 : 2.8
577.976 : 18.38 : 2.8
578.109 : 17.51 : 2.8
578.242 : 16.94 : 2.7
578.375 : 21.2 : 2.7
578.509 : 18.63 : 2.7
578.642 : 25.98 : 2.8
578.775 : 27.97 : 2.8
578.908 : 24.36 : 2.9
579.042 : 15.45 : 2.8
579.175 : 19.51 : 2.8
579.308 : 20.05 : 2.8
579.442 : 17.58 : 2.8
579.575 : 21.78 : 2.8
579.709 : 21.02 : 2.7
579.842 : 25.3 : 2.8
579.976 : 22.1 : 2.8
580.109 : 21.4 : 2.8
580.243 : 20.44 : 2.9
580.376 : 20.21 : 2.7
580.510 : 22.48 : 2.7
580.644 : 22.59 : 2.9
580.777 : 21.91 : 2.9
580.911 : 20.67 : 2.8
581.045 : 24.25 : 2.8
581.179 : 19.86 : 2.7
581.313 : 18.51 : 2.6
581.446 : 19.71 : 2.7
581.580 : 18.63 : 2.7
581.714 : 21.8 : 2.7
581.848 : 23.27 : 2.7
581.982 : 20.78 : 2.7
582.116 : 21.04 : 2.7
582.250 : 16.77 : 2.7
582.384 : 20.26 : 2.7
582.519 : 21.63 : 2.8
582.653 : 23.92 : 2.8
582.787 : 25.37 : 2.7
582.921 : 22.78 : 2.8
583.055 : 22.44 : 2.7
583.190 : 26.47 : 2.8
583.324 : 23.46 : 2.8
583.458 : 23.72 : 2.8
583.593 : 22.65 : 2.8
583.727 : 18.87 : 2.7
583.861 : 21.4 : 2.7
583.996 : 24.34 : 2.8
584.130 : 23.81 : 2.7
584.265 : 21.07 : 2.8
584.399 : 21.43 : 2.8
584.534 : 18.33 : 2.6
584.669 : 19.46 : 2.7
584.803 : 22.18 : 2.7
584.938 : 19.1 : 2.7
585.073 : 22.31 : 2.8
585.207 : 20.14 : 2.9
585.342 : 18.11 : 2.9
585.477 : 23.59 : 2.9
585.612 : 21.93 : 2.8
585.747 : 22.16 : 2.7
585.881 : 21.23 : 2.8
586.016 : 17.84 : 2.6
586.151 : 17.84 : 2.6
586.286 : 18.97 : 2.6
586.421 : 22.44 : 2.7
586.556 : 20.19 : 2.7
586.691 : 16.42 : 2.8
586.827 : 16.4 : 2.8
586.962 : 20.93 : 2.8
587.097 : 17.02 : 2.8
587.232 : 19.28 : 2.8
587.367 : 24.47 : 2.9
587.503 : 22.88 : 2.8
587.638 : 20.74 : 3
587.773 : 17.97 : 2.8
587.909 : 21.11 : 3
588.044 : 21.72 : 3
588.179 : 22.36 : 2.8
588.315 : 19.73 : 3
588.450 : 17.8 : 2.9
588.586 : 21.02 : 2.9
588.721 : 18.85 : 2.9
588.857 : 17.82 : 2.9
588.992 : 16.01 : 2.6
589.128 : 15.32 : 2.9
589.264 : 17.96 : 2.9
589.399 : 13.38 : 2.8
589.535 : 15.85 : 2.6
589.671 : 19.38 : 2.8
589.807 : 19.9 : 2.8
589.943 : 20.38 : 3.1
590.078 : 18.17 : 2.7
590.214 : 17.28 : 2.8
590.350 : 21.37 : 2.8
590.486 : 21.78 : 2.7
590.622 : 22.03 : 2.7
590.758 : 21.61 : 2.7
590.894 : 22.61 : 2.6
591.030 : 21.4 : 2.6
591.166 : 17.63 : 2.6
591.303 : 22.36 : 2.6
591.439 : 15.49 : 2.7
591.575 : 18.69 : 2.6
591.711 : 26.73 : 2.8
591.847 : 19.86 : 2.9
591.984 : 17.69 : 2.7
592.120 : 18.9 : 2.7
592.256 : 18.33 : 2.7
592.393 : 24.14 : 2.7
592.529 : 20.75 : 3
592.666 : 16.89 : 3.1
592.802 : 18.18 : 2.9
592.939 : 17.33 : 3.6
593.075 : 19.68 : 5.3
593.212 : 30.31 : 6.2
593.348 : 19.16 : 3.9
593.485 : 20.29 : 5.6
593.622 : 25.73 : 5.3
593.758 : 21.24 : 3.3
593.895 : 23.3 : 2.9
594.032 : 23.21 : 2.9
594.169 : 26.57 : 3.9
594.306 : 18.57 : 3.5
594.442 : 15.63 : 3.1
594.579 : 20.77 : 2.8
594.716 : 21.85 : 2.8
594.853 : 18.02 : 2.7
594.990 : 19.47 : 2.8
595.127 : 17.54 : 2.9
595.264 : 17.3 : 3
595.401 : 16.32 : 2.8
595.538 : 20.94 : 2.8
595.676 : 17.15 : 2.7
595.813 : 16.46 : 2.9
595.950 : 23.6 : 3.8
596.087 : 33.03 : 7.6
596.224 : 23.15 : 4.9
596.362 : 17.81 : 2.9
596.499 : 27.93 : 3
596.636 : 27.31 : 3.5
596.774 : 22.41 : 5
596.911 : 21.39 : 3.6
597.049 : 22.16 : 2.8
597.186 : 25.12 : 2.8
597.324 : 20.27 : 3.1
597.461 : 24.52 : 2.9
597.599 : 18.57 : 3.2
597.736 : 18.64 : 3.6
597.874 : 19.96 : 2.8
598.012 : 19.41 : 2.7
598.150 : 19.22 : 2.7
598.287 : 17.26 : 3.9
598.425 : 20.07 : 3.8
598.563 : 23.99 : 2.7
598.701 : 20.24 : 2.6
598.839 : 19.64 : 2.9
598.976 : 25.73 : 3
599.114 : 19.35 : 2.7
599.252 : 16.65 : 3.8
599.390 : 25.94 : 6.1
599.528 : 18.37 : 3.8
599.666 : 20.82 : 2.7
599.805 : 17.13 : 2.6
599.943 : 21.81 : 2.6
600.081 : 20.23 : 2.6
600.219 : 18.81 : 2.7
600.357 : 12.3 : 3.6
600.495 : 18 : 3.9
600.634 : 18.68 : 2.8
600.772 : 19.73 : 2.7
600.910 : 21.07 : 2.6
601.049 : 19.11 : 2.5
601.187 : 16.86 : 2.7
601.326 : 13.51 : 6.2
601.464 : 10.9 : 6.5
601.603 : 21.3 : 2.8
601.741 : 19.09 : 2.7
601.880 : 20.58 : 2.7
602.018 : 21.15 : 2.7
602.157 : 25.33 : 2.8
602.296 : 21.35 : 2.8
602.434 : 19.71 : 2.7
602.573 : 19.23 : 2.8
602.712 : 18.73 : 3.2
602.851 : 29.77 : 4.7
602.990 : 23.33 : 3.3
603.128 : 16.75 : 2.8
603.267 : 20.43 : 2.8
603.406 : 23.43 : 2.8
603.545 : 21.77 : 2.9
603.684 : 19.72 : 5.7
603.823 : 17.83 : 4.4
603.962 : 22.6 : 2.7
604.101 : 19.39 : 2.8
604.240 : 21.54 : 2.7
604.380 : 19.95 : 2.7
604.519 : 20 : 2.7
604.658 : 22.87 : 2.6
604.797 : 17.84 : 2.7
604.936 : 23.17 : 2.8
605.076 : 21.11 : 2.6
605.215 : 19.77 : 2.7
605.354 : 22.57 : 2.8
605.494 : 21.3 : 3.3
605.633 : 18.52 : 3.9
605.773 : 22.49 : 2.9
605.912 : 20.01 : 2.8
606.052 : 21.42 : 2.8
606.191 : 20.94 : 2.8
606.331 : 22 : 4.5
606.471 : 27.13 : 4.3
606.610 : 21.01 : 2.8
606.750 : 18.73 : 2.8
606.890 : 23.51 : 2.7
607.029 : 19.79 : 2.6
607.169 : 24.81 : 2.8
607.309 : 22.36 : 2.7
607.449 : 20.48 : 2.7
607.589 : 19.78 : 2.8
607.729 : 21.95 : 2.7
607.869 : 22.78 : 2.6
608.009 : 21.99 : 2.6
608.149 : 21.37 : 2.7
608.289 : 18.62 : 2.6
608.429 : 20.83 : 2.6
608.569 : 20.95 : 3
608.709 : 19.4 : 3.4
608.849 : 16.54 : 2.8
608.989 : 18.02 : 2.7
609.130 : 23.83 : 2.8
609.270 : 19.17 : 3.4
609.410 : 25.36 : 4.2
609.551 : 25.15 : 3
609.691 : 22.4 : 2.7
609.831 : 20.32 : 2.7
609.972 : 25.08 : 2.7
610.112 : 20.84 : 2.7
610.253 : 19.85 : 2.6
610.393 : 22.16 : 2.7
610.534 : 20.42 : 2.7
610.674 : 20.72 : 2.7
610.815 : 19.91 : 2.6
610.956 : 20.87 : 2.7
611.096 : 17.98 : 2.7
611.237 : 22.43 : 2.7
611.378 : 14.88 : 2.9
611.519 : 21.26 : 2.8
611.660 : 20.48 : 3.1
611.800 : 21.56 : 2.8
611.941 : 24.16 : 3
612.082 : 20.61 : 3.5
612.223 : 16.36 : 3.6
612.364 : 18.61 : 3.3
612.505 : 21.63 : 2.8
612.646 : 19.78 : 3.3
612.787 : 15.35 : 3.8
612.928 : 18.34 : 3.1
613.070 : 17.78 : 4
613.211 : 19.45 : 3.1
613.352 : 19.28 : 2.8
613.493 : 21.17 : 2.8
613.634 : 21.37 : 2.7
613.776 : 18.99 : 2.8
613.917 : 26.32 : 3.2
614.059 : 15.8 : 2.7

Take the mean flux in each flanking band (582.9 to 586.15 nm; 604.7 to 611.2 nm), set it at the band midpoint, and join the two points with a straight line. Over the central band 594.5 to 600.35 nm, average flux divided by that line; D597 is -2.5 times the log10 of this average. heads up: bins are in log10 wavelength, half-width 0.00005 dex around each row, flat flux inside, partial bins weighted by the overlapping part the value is 0.03 mag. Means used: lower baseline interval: 21.5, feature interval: 20.8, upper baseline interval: 21.2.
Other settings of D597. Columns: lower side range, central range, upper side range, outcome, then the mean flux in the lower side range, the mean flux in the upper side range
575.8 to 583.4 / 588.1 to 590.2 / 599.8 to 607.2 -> 0.15 mag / 21.2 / 20.4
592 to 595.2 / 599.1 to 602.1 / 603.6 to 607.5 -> 0.12 mag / 20.6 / 21.2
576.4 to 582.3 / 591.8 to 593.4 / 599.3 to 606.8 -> 0.02 mag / 20.8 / 20.3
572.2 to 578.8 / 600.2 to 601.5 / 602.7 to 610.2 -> 0.24 mag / 20.3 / 21.3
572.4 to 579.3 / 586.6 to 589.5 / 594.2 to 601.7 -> 0.06 mag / 20.2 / 20.1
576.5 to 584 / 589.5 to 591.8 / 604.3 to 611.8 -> 0.05 mag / 21.2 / 21.1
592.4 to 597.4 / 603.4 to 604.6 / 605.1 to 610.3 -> 0.04 mag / 21.3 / 21.4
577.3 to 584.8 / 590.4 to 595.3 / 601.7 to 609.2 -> 0.03 mag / 21.3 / 21.1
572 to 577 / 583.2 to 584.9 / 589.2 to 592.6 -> -0.09 mag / 20.5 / 19.7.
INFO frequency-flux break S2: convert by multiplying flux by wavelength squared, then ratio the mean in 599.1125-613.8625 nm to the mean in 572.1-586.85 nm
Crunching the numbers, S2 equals 1.08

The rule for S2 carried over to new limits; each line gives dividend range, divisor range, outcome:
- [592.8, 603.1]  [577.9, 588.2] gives 1.03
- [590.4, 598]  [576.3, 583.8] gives 1.04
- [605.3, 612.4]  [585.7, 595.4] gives 1.13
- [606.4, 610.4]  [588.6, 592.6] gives 1.18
